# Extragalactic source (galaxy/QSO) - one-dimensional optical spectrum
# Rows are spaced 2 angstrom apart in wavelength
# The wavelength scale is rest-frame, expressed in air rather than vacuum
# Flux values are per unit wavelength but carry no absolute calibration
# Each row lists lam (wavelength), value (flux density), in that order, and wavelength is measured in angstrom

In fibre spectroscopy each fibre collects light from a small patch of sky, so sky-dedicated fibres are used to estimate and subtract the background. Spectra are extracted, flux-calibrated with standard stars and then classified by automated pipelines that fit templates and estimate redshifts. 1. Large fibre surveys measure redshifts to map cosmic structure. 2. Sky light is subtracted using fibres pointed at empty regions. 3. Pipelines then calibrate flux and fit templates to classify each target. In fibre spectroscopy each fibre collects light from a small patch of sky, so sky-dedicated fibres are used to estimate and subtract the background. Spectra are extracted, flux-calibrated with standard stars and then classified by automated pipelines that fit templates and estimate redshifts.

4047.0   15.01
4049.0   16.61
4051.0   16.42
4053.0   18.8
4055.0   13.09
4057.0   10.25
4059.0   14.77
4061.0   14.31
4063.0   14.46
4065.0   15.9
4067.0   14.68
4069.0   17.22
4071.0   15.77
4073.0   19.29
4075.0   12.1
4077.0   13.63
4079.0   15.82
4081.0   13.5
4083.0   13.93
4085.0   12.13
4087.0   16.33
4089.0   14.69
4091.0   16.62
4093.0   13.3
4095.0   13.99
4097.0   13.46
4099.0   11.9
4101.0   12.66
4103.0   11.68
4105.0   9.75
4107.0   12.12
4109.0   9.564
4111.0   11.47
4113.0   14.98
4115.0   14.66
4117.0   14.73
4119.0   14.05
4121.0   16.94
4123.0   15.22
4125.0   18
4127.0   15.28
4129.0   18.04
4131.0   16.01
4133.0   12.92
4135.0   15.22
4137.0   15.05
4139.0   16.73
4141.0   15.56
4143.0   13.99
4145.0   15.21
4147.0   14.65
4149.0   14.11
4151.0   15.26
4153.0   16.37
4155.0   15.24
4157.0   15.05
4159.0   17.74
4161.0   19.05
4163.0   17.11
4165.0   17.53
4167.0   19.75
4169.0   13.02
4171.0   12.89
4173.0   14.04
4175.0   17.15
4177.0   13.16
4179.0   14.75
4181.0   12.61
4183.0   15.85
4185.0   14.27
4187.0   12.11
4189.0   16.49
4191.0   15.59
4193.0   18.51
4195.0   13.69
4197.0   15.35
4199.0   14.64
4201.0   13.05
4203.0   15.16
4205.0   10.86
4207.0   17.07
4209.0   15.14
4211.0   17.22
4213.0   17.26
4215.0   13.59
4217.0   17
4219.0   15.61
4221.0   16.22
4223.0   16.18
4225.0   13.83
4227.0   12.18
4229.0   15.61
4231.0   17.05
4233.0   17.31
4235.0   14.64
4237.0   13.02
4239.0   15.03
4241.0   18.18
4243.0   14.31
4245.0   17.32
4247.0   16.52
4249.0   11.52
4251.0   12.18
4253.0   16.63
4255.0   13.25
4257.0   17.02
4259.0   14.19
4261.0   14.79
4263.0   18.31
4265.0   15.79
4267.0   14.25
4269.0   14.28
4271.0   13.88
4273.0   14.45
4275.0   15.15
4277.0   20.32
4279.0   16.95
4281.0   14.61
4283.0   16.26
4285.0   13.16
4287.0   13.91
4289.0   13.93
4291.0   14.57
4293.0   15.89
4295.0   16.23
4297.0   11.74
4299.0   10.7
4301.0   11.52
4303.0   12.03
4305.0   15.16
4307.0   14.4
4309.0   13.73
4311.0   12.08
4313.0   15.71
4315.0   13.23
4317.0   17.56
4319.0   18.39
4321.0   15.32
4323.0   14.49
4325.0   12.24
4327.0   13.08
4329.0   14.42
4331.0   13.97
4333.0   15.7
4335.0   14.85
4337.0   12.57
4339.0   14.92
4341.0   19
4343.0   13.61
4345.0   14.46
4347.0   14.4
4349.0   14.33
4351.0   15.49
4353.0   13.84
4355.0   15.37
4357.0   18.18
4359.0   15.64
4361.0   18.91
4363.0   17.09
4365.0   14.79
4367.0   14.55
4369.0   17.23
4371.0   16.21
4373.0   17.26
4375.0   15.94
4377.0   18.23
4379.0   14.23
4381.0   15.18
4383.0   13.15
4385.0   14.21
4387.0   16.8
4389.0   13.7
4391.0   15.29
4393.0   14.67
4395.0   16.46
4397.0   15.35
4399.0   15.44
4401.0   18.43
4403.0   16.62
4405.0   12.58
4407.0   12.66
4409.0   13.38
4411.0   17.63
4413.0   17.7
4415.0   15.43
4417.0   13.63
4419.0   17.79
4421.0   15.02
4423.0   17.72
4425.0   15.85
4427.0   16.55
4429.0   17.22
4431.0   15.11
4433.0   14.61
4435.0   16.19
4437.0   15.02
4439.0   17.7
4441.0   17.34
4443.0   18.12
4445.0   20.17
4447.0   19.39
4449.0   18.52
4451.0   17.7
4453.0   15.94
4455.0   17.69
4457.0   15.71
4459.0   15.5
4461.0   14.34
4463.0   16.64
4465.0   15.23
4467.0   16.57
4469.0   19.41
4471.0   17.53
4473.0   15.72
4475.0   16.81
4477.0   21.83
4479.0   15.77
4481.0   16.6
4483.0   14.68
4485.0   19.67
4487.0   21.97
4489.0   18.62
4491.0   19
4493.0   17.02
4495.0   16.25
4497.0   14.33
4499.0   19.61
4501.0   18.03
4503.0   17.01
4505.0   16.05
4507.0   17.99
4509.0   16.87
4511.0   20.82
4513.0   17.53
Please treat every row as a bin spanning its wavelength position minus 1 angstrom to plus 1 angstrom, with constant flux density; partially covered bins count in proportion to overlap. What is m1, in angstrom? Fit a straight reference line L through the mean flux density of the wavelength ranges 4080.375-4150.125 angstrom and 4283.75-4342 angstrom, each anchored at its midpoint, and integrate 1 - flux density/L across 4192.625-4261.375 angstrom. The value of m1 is -4.2 angstrom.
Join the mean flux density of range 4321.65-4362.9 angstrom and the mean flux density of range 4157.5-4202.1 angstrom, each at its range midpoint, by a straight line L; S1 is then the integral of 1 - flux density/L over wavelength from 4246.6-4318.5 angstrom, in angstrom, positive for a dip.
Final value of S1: 2.54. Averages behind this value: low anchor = 15.4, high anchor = 15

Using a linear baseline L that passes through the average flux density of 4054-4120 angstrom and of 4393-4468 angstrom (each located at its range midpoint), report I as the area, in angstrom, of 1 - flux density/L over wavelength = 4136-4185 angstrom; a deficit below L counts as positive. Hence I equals -3.8 angstrom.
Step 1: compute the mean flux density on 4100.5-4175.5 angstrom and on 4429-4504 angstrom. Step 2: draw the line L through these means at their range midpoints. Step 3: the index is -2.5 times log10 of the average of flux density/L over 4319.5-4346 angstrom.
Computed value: 0.12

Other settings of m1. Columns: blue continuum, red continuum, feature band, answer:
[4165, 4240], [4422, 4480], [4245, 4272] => 1.0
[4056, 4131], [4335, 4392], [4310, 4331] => 0.9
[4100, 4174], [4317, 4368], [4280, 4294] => 0.5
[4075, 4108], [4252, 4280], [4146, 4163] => -2.1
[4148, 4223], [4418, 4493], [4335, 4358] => 1.9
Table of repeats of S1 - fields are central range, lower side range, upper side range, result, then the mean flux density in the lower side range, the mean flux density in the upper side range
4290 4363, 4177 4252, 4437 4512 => 6.4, 15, 17.5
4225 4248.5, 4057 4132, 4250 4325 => -1.2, 14.3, 14.7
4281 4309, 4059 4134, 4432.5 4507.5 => 3.7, 14.4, 17.3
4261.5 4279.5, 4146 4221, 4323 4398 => -0.7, 15.4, 15.3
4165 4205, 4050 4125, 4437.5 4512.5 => 0.6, 14.2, 17.5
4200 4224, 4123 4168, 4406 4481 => 1.2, 16.1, 16.6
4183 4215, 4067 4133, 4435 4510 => 0.1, 14.3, 17.3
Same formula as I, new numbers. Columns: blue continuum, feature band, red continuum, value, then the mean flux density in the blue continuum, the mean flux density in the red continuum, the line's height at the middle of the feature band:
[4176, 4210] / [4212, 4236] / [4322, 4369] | -1.37 angstrom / 14.6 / 15.1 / 14.7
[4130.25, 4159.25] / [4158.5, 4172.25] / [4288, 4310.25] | -1.51 angstrom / 15.2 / 13.6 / 15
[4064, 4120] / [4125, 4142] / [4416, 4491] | -1.74 angstrom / 13.9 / 17.1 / 14.3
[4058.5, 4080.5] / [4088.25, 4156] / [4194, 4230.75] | 3.42 angstrom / 15.2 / 15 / 15.2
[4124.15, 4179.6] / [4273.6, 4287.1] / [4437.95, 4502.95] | 0.45 angstrom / 15.7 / 17.5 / 16.4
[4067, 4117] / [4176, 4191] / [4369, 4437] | 0.09 angstrom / 13.8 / 15.7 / 14.4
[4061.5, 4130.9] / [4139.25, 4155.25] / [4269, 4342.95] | -0.77 angstrom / 14.4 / 14.6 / 14.4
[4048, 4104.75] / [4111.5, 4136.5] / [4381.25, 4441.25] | -1.31 angstrom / 14.5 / 15.6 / 14.6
